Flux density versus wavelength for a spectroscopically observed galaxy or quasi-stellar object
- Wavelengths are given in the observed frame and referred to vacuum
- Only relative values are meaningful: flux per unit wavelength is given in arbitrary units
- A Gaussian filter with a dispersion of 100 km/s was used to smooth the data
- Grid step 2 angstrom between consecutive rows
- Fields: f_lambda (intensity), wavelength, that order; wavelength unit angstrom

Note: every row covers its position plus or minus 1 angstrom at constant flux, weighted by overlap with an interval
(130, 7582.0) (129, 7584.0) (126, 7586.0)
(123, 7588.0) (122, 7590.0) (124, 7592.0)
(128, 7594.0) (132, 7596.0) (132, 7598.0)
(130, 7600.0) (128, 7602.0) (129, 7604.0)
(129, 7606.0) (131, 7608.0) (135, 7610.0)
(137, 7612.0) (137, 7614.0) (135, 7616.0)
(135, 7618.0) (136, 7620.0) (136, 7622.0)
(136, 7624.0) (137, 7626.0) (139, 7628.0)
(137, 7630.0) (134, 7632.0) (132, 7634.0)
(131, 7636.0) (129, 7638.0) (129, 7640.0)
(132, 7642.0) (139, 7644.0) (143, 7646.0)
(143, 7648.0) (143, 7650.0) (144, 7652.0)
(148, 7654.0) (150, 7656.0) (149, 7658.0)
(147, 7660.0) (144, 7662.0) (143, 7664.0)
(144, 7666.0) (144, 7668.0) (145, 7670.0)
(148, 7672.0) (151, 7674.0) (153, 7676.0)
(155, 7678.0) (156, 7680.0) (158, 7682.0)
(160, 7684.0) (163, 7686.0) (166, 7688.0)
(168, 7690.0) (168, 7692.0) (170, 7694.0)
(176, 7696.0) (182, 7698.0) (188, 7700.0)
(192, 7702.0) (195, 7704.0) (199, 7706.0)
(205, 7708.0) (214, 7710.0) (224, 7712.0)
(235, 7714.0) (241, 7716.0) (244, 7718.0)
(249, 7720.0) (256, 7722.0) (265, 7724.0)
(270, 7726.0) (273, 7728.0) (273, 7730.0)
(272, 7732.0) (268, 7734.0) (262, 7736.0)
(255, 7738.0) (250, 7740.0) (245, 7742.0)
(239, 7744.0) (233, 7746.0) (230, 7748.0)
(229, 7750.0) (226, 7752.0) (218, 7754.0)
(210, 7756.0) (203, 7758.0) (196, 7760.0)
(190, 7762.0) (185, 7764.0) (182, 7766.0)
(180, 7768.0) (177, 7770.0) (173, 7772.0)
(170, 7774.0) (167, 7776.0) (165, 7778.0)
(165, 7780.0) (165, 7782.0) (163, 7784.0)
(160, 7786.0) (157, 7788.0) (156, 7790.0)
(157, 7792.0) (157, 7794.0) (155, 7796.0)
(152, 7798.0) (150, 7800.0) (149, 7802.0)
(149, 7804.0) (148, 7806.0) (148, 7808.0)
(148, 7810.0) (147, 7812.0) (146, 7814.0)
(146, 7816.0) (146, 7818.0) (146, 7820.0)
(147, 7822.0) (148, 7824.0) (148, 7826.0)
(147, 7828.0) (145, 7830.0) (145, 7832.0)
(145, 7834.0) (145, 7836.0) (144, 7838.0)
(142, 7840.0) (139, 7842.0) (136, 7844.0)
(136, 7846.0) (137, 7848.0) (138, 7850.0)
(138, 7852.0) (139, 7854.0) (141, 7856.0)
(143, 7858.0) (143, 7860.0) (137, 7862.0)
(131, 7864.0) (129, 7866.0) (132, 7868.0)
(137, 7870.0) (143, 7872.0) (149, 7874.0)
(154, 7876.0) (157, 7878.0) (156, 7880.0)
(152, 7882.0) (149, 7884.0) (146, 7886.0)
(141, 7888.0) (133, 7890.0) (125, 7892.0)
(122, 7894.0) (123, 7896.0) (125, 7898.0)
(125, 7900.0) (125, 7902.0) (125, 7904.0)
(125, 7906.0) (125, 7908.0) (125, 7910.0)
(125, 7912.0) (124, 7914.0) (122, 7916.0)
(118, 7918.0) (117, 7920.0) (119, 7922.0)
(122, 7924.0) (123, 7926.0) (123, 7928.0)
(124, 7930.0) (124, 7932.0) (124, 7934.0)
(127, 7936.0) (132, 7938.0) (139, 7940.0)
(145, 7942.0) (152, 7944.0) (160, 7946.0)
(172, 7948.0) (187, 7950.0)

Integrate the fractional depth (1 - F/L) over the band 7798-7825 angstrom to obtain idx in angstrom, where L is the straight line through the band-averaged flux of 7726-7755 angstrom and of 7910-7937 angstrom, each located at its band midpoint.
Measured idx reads 7.0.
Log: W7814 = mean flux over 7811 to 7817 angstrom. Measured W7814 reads 146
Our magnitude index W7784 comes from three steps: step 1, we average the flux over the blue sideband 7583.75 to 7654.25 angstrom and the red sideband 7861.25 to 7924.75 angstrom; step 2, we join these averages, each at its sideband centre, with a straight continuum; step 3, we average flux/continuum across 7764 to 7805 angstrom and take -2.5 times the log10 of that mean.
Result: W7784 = -0.22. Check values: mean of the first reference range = 134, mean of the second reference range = 132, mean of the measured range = 163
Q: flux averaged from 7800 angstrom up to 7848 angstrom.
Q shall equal 145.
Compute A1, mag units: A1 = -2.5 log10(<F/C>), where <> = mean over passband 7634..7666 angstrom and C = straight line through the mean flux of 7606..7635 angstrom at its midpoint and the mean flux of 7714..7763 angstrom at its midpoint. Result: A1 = 0.15 mag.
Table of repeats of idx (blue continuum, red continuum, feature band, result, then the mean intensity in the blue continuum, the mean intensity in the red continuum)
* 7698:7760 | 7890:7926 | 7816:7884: 6.5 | 234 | 123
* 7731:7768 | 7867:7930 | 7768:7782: 2.7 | 226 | 132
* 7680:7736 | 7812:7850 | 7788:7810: 1.3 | 214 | 144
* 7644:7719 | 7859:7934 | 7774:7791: -1.2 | 170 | 132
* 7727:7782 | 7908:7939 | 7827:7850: 3.8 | 215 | 123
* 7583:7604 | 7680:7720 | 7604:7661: 5.1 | 127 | 193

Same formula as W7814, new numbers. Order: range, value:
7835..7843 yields 142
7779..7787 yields 163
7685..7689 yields 164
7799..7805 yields 149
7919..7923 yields 118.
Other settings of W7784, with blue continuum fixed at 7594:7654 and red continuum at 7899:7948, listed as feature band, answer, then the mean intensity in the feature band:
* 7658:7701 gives -0.183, 158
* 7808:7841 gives -0.119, 146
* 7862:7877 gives -0.074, 139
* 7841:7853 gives -0.056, 137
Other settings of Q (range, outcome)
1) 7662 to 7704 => 162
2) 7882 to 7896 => 136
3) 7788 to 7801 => 155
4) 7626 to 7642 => 133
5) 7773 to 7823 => 154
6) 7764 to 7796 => 166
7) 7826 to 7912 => 138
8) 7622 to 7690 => 145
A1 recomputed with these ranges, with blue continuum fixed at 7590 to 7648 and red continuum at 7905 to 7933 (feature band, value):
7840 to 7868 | -0.104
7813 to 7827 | -0.164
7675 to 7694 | -0.226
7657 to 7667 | -0.107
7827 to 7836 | -0.159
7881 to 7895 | -0.121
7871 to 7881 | -0.219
